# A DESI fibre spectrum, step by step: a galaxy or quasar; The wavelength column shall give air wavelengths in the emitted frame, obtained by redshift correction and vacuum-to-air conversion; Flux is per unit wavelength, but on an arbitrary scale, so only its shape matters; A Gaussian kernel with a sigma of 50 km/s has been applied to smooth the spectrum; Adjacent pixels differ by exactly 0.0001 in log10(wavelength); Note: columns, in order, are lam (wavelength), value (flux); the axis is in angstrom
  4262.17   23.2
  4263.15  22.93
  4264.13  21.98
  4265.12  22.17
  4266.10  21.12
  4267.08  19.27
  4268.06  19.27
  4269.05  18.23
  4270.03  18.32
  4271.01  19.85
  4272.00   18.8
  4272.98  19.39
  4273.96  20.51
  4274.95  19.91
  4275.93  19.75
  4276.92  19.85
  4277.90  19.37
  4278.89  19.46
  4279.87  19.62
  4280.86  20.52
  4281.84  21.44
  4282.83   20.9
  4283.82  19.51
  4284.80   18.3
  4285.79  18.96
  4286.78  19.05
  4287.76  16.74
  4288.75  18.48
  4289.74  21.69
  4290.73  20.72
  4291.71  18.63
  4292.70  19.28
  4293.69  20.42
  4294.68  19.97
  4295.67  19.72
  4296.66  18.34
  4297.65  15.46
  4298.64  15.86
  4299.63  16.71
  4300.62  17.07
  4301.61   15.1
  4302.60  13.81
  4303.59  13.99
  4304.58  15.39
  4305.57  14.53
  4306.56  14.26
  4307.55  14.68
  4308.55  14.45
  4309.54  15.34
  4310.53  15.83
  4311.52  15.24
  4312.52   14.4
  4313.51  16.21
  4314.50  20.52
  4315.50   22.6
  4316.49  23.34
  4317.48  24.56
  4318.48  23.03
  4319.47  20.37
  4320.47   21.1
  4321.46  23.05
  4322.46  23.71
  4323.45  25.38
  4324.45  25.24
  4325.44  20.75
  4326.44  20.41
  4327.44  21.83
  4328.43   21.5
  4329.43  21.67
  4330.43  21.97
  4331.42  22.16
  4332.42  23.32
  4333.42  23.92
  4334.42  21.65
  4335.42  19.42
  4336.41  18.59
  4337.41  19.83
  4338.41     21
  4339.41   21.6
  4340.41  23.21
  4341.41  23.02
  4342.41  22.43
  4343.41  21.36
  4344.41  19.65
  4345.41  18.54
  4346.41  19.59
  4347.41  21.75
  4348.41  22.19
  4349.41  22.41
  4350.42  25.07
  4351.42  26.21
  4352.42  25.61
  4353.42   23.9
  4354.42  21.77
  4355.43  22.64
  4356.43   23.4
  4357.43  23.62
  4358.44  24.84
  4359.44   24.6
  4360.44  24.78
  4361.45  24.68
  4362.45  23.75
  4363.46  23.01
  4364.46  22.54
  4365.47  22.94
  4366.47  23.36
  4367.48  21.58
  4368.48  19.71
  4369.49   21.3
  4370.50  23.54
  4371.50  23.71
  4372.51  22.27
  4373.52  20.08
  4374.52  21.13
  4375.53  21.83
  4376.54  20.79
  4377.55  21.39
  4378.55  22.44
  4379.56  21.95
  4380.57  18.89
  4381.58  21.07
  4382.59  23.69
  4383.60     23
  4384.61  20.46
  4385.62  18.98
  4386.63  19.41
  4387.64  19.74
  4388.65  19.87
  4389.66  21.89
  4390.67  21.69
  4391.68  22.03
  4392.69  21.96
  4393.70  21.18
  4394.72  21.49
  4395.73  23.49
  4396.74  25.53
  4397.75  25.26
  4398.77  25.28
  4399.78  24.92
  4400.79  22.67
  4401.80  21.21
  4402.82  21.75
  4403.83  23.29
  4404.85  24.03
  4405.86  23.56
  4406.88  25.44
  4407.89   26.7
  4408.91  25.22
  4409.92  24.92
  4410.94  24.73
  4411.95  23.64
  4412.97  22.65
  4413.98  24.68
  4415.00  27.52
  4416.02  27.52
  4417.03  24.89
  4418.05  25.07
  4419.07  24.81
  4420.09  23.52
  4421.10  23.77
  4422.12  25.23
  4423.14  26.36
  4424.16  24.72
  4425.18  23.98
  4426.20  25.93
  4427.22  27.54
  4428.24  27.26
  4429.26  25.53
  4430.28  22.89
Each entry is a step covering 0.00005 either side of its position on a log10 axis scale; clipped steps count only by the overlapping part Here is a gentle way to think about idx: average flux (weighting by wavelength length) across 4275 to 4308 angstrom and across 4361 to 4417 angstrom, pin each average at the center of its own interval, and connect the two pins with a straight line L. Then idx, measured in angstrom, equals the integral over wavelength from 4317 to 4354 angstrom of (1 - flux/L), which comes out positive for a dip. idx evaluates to -3.6 angstrom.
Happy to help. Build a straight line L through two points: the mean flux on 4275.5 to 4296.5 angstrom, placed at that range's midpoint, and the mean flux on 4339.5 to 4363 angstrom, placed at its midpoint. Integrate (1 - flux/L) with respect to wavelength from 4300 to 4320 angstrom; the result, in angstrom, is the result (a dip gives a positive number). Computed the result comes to 3.5 angstrom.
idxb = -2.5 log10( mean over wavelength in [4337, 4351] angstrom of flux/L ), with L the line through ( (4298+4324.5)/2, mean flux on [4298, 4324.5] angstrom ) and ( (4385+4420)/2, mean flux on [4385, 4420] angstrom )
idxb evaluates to -0.08 mag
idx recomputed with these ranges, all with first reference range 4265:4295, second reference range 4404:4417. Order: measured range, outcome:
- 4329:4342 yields 0.16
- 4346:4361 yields -0.57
